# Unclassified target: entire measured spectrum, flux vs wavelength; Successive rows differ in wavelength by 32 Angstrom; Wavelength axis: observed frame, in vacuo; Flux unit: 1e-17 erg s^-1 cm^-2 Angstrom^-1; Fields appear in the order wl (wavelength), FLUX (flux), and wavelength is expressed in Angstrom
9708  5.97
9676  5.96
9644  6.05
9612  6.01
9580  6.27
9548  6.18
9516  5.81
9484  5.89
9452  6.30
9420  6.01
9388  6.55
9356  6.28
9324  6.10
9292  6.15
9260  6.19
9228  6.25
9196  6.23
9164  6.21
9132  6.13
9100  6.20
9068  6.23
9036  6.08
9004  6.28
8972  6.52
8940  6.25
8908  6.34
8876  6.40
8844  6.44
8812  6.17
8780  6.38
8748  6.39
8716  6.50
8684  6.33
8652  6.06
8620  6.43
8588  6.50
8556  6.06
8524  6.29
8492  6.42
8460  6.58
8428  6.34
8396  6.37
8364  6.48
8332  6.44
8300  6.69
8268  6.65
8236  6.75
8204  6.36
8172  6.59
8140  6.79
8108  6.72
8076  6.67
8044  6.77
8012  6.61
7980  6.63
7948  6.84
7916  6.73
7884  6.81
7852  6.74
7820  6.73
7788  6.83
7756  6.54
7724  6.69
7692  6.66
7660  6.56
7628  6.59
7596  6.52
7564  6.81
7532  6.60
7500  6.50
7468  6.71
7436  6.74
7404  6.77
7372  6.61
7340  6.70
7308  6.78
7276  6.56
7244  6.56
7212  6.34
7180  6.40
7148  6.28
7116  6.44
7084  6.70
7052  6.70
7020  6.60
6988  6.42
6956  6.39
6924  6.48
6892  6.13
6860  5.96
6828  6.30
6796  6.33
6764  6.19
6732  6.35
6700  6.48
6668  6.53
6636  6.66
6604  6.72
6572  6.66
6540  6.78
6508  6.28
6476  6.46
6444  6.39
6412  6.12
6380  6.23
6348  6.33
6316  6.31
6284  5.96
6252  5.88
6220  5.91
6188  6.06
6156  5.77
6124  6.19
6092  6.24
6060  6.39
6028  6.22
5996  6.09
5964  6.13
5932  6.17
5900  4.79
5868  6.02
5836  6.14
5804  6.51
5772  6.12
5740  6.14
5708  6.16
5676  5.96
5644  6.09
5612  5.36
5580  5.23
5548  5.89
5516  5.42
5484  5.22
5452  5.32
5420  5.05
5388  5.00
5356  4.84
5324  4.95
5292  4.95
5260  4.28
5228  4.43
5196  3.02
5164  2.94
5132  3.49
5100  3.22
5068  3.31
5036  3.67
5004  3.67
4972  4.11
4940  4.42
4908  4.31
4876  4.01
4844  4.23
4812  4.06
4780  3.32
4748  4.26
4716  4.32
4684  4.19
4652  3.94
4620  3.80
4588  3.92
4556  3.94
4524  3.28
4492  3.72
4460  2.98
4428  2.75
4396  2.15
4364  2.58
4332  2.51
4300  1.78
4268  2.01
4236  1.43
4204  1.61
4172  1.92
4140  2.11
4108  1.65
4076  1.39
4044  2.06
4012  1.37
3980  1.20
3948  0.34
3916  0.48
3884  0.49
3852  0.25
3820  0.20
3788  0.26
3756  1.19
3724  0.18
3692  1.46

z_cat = 0.000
